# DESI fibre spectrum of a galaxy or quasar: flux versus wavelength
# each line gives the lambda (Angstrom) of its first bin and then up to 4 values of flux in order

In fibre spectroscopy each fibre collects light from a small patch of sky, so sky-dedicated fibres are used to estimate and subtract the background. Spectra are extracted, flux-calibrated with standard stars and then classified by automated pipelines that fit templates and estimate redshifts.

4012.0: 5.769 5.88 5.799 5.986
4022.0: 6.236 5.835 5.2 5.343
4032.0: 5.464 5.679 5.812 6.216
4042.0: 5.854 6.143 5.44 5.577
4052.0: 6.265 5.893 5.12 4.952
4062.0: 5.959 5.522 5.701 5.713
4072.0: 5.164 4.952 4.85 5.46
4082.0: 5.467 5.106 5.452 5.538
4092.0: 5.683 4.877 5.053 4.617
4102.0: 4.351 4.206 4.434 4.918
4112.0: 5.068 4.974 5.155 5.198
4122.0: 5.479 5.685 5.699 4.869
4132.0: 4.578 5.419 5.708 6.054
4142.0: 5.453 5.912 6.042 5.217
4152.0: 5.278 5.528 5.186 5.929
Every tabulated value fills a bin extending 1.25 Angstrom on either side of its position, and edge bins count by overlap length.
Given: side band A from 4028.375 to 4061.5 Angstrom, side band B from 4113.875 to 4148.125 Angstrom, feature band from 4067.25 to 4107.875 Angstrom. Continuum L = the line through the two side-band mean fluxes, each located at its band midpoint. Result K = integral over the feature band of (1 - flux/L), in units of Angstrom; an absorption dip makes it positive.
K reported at 3.6 Angstrom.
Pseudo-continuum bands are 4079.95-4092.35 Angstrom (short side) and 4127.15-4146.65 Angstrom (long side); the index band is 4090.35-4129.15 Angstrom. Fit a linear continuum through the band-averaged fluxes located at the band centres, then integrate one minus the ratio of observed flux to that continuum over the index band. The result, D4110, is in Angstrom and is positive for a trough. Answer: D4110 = 3.01 Angstrom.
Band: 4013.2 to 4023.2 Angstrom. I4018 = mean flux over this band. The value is 5.97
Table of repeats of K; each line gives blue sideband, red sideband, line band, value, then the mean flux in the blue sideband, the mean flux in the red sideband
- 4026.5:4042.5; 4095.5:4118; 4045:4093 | -2.3 Angstrom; 5.66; 4.75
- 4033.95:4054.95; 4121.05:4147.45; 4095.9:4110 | 2.7 Angstrom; 5.88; 5.52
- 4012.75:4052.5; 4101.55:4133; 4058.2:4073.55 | 0.0 Angstrom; 5.79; 4.99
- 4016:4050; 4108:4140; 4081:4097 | 0.4 Angstrom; 5.76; 5.27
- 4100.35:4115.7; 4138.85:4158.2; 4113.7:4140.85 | -1.4 Angstrom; 4.66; 5.57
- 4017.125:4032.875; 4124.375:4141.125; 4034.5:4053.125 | -0.8 Angstrom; 5.69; 5.41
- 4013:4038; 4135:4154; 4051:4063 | 0.2 Angstrom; 5.72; 5.65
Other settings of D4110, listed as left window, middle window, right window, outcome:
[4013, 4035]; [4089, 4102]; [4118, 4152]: 1.2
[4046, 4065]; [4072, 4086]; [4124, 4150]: 1.0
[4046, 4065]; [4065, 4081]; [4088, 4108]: -0.1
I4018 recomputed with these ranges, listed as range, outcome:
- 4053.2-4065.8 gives 5.49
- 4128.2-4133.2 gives 4.73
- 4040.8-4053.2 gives 5.85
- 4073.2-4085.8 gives 5.17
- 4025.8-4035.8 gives 5.42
